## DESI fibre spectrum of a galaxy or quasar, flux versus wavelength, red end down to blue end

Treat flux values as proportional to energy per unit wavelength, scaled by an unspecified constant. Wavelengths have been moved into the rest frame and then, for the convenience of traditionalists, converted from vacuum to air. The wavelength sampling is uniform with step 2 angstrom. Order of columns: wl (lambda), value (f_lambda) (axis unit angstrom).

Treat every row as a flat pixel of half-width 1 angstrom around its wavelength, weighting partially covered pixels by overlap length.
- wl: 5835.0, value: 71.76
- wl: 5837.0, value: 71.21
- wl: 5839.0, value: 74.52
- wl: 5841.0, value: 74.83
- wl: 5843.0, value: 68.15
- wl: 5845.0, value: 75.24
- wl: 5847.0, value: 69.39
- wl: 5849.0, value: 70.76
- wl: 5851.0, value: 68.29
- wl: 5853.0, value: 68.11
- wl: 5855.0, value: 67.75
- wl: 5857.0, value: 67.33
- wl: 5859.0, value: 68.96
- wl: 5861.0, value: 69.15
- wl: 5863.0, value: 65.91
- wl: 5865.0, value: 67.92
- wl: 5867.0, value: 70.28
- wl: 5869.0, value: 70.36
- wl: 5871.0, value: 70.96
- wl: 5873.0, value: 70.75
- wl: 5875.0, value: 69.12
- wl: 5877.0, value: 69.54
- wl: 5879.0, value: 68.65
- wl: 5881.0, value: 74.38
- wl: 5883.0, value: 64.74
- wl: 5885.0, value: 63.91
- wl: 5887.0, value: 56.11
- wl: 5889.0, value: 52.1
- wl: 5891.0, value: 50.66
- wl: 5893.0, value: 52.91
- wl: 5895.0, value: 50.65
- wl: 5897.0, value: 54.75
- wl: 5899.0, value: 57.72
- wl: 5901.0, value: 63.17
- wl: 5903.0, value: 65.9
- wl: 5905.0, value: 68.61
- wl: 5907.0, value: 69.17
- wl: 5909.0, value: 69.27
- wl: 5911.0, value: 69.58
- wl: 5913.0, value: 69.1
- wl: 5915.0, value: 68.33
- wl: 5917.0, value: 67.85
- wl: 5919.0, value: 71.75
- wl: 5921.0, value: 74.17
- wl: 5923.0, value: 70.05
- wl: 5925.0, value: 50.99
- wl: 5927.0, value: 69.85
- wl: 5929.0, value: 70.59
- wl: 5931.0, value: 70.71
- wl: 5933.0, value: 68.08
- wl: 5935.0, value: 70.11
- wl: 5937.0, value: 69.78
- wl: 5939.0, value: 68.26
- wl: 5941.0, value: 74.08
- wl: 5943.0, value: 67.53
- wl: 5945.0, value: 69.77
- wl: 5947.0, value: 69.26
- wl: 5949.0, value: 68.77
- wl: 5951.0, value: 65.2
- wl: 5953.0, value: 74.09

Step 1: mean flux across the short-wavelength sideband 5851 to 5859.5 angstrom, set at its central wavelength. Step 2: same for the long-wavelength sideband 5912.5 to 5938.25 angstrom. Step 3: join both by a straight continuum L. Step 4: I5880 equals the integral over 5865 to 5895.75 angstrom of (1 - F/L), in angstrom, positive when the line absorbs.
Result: 1.93 angstrom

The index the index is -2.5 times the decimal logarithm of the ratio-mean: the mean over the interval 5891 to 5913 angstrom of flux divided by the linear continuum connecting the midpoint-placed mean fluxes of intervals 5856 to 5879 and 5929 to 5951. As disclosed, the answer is 0.12 mag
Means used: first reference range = 69.1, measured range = 62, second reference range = 69.5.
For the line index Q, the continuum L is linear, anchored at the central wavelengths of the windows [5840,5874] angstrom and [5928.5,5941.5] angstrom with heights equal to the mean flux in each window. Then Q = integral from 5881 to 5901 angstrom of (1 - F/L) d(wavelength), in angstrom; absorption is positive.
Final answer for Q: 3.6 angstrom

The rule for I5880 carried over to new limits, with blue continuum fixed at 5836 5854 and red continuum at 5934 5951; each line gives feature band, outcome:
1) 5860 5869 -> 0.29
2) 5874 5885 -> 0.27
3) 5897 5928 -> 1.47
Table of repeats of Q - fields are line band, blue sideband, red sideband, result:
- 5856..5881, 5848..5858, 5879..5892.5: -1.78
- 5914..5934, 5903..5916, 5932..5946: 0.28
